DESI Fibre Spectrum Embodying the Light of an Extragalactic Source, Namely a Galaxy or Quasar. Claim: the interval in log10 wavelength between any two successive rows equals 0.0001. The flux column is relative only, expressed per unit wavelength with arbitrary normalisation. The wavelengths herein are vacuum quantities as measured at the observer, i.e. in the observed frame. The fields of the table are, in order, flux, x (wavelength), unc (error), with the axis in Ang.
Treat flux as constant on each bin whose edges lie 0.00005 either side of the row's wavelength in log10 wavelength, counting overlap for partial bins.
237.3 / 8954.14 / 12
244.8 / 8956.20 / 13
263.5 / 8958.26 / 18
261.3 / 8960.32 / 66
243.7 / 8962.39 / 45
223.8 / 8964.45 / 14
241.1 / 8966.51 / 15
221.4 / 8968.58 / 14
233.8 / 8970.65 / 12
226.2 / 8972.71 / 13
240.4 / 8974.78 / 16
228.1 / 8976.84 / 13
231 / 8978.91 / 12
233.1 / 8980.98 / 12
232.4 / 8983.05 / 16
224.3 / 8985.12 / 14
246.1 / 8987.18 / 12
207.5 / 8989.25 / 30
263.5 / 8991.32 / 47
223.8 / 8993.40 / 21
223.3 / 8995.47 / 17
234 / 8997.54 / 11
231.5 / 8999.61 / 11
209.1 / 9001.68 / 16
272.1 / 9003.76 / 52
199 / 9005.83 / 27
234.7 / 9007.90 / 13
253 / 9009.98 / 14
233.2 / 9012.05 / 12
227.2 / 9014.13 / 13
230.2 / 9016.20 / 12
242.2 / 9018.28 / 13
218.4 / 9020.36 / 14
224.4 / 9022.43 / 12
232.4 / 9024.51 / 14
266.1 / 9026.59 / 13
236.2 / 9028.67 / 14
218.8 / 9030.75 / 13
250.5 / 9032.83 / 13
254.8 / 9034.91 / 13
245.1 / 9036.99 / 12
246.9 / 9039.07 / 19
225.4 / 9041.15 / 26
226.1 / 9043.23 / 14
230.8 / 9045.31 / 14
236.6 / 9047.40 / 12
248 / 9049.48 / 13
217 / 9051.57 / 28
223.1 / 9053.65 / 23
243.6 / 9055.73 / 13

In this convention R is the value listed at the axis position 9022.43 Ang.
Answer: 224.4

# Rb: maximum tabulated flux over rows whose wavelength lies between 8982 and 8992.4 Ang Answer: 263.5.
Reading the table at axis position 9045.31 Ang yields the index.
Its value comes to 230.8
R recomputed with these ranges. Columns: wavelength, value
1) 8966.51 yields 241.1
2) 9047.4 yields 236.6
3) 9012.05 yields 233.2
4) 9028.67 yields 236.2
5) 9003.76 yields 272.1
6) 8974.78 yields 240.4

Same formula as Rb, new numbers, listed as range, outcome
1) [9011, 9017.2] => 233.2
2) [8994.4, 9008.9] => 272.1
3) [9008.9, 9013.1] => 253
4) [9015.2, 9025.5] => 242.2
